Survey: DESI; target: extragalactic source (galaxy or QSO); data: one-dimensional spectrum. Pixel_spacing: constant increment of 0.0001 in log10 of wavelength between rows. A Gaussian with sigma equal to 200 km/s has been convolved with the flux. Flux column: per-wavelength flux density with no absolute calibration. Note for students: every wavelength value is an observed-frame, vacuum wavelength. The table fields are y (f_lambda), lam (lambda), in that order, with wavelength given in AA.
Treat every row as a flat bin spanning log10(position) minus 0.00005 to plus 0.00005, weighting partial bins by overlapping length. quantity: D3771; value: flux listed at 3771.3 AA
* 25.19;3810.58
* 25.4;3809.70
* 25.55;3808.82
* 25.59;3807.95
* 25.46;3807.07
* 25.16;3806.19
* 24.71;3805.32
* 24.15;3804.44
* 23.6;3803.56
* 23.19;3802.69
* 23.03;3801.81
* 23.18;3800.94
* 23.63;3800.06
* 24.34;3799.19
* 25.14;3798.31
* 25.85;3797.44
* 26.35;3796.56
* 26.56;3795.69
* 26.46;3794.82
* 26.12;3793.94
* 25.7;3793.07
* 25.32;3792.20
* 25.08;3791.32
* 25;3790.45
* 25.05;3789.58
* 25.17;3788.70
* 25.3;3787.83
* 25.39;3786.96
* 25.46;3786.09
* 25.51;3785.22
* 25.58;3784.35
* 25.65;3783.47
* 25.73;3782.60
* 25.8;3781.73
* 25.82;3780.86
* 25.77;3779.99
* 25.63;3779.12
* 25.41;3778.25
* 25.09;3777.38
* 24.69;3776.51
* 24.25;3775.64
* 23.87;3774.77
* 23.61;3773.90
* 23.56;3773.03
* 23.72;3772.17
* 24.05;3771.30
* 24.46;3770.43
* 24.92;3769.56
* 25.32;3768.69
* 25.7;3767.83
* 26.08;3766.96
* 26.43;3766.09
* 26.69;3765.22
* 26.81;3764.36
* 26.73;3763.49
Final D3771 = 24.05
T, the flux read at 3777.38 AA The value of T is 25.09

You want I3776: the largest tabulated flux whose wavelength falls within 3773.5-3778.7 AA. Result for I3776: 25.41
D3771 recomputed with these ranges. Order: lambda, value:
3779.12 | 25.63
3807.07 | 25.46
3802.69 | 23.19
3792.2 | 25.32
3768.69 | 25.32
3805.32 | 24.71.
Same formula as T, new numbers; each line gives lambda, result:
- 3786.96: 25.39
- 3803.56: 23.6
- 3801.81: 23.03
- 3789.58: 25.05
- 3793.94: 26.12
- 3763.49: 26.73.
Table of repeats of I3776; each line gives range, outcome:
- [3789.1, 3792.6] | 25.32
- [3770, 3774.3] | 24.46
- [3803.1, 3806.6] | 25.16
